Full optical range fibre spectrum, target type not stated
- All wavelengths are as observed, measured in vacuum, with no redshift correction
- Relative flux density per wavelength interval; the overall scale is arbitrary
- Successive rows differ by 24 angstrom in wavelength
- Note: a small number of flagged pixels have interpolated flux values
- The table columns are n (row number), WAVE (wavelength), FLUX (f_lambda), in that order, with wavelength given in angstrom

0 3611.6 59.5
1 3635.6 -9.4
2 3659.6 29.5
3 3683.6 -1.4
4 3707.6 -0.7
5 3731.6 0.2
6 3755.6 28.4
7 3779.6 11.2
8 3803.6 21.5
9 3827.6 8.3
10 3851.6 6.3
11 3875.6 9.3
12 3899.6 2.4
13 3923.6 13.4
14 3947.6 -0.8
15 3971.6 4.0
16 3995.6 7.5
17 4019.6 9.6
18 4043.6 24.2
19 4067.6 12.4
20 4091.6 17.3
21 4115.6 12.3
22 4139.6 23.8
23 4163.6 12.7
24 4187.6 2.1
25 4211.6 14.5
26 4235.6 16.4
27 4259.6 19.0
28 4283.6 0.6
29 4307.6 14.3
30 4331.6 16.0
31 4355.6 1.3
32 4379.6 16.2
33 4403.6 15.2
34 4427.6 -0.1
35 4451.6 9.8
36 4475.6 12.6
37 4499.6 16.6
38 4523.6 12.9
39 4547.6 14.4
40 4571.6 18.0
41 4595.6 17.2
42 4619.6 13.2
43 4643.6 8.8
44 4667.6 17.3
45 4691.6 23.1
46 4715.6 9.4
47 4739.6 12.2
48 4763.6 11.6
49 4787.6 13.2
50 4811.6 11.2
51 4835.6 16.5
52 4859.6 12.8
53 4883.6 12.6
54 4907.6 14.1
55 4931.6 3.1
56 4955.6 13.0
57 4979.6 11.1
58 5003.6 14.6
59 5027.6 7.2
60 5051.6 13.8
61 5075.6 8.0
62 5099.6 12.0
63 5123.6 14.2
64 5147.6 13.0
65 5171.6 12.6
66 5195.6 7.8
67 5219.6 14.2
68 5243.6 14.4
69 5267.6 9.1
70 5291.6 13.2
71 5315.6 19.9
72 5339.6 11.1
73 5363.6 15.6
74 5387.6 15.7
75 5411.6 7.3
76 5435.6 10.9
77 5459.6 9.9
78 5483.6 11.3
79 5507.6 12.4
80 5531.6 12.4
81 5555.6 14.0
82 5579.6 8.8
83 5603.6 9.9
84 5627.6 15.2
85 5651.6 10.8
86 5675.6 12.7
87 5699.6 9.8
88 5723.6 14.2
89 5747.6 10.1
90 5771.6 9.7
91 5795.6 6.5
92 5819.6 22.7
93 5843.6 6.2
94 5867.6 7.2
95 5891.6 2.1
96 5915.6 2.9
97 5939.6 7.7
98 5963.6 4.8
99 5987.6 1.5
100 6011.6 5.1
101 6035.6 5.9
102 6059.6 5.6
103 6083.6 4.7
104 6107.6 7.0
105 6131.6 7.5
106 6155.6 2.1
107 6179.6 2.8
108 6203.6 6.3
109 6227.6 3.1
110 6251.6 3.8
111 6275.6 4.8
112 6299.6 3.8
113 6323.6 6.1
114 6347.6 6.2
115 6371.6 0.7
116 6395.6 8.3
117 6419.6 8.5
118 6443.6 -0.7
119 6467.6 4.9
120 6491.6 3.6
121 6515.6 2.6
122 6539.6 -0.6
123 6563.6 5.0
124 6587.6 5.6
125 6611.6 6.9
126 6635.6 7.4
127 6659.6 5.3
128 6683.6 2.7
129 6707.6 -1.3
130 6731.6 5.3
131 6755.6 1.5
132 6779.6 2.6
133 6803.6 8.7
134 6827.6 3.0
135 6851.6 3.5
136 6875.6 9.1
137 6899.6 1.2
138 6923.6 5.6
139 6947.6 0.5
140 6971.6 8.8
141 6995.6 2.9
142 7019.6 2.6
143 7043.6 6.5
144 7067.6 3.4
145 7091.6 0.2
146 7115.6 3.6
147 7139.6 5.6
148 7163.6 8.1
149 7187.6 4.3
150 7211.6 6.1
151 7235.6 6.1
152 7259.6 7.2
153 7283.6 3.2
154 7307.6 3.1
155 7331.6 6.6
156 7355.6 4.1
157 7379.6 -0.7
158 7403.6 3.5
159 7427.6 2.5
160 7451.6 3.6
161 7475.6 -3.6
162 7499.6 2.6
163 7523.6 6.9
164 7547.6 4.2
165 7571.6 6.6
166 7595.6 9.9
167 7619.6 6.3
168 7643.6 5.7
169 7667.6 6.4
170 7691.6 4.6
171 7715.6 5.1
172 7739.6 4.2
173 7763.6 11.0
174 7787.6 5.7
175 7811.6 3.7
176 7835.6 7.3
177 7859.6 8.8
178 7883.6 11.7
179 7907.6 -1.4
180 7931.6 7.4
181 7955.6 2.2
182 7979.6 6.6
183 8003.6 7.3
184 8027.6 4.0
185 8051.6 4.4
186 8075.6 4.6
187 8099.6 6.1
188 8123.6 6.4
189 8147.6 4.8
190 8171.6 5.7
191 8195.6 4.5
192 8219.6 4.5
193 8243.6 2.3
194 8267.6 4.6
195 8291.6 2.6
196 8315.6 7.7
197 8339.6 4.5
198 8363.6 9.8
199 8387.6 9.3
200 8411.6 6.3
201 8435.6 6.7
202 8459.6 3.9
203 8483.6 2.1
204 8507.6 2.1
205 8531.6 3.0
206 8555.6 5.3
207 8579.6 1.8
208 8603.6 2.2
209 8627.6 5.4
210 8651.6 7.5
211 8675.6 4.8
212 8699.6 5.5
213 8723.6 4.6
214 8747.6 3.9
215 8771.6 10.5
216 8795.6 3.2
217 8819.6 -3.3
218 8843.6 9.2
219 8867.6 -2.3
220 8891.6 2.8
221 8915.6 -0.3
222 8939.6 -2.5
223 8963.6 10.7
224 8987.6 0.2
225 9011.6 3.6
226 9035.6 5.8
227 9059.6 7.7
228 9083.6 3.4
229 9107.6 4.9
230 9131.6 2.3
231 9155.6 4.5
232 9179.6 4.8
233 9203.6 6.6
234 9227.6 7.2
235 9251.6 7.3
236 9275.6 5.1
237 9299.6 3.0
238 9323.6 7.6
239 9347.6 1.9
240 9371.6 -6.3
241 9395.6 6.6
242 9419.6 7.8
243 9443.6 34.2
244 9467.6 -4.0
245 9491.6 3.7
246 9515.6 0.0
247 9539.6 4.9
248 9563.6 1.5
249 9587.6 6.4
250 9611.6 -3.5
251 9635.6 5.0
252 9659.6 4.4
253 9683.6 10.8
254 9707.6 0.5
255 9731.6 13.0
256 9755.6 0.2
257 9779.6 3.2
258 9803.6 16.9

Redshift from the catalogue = 0.567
